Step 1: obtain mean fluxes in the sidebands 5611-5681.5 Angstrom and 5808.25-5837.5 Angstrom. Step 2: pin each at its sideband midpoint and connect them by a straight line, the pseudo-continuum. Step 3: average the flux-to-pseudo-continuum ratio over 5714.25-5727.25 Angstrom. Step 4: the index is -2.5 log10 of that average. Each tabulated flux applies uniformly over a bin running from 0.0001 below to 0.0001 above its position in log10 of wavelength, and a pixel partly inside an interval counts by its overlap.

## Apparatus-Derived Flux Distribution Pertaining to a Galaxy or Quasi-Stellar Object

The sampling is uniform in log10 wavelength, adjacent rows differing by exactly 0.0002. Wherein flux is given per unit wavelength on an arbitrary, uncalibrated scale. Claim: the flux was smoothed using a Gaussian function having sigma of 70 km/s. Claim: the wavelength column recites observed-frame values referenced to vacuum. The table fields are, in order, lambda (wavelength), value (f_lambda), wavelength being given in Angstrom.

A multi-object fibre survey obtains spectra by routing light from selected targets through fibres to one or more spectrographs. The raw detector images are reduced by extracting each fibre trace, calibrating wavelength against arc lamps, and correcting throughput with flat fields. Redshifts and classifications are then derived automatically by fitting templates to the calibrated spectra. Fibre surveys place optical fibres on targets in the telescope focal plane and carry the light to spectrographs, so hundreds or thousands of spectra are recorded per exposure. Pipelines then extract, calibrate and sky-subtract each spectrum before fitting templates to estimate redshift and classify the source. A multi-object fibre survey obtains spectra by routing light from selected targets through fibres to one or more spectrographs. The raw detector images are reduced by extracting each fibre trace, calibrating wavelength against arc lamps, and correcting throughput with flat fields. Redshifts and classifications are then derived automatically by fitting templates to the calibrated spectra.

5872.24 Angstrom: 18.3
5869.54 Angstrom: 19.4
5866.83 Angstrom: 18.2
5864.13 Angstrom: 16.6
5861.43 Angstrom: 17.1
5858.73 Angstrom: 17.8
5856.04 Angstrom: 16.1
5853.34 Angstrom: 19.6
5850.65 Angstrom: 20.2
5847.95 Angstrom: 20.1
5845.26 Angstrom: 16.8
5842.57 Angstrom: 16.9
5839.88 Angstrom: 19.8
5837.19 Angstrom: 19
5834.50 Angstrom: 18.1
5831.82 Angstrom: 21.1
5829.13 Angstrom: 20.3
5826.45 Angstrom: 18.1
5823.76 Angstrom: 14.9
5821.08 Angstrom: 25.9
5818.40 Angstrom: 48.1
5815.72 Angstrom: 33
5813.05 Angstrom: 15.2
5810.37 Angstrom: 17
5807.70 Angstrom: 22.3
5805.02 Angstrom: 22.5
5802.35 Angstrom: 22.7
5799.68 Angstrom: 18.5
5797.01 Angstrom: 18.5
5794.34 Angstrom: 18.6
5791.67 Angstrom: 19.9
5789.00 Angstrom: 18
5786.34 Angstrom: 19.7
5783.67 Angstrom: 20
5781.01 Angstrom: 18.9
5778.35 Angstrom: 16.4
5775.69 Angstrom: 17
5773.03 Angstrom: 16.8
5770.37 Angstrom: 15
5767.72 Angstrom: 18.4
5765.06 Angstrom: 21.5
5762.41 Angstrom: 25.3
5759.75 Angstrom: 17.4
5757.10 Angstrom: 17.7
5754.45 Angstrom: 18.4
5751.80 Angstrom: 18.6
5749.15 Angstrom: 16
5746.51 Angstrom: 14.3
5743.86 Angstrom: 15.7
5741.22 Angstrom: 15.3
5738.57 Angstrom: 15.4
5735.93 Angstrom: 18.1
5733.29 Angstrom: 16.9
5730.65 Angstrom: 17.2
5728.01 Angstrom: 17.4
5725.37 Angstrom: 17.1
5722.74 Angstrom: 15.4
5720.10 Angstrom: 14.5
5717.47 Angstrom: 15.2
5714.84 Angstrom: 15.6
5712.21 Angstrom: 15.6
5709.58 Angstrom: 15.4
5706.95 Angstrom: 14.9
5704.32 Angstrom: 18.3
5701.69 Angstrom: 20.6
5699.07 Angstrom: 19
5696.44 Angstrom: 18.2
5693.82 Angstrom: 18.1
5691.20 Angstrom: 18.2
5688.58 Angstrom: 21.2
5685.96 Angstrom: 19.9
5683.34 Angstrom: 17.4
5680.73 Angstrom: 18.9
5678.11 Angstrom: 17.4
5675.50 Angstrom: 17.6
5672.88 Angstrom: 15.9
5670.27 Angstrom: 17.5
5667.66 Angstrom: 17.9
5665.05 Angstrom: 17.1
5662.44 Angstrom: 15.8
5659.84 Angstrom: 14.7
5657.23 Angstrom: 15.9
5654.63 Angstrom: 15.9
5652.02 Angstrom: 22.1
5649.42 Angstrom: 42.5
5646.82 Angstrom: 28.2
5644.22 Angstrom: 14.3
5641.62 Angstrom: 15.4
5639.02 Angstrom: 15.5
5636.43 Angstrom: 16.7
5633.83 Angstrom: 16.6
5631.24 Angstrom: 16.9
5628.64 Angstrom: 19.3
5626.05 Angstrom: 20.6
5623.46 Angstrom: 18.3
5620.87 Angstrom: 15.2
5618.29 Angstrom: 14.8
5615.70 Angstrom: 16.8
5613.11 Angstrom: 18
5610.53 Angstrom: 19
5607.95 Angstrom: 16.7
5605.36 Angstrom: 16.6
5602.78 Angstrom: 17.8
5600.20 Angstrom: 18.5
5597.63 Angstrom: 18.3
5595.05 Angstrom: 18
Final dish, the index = 0.28 mag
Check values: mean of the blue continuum 18.4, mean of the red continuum 22.9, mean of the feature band 15.6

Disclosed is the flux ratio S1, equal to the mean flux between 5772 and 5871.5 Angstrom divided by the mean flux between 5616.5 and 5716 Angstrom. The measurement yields 1.09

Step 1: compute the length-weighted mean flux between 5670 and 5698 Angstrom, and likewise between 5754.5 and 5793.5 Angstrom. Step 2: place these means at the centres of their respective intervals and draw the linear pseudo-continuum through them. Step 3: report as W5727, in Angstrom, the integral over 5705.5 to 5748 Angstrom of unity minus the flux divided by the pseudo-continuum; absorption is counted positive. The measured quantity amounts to 5.9 Angstrom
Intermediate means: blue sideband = 18.2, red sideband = 18.7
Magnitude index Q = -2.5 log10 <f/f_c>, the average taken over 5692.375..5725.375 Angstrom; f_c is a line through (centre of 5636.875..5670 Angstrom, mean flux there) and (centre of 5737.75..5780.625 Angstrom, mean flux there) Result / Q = 0.10 mag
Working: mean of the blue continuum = 19.5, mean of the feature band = 16.8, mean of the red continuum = 17.5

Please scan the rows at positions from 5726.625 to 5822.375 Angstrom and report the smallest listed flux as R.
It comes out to 14.3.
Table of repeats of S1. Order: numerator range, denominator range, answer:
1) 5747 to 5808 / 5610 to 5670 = 1.02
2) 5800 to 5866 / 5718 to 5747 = 1.28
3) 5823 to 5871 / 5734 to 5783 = 1.04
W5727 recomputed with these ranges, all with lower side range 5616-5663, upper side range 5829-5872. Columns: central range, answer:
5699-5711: 0.80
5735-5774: 2.21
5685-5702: -0.44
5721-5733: 1.28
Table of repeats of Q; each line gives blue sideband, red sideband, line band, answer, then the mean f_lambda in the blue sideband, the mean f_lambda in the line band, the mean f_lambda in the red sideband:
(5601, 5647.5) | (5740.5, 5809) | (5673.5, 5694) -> -0.04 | 17.5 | 18.5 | 18.6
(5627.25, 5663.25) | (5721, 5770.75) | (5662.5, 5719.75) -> 0.06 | 19.3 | 17.5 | 17.5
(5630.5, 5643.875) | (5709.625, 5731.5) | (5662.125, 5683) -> -0.09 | 16.1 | 17.3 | 15.9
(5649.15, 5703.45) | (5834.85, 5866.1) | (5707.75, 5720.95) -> 0.21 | 18.7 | 15.3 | 18.2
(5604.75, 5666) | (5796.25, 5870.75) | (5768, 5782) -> 0.18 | 18.5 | 16.9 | 20.5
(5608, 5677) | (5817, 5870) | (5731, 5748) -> 0.20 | 18.4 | 16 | 20.2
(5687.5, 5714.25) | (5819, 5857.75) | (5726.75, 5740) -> 0.08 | 17.9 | 17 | 19.6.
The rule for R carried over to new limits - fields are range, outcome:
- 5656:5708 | 14.7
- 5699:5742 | 14.5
